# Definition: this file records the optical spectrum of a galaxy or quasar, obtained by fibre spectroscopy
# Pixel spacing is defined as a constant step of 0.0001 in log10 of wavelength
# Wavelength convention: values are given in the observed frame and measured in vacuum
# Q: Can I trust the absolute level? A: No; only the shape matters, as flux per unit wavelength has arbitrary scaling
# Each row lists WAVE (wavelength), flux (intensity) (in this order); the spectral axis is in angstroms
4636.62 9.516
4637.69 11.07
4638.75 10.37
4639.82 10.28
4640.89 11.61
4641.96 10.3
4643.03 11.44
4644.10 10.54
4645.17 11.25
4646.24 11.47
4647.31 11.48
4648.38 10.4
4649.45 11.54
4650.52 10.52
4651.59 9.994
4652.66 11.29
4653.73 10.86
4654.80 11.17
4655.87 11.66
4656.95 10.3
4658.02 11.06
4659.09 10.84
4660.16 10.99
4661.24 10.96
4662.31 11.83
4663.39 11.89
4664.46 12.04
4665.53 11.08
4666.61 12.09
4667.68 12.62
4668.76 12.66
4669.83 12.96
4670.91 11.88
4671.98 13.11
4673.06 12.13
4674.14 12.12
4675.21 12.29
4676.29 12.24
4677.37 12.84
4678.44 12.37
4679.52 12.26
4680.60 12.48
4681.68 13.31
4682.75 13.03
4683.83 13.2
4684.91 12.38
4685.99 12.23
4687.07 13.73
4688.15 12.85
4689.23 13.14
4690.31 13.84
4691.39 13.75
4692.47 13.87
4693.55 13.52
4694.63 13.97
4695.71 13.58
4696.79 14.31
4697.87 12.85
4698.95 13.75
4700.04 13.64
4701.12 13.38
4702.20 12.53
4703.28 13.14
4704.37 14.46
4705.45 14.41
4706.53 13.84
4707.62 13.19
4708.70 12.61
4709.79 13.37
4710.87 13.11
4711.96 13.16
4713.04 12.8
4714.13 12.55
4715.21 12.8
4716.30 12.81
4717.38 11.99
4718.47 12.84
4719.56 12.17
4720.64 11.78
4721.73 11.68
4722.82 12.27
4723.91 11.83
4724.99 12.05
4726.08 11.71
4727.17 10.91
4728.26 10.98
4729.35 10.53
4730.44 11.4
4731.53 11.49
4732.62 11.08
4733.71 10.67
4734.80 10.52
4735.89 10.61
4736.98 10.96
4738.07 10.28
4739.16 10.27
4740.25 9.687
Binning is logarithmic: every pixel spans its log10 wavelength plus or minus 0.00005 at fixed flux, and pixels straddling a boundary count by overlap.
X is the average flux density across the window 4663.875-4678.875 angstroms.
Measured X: 12.3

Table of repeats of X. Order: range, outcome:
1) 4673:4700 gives 13.1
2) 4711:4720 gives 12.7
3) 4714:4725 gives 12.3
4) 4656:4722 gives 12.7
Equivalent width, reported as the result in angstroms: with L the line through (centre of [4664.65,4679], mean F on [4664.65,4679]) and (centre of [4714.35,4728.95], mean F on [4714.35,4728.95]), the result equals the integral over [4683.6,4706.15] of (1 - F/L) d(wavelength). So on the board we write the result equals -2.4 angstroms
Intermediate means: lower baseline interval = 12.3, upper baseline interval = 12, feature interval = 13.5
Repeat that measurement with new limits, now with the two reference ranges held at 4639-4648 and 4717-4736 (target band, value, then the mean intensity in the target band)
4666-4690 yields -3.1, 12.6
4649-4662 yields 0.2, 10.9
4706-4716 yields -1.4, 13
